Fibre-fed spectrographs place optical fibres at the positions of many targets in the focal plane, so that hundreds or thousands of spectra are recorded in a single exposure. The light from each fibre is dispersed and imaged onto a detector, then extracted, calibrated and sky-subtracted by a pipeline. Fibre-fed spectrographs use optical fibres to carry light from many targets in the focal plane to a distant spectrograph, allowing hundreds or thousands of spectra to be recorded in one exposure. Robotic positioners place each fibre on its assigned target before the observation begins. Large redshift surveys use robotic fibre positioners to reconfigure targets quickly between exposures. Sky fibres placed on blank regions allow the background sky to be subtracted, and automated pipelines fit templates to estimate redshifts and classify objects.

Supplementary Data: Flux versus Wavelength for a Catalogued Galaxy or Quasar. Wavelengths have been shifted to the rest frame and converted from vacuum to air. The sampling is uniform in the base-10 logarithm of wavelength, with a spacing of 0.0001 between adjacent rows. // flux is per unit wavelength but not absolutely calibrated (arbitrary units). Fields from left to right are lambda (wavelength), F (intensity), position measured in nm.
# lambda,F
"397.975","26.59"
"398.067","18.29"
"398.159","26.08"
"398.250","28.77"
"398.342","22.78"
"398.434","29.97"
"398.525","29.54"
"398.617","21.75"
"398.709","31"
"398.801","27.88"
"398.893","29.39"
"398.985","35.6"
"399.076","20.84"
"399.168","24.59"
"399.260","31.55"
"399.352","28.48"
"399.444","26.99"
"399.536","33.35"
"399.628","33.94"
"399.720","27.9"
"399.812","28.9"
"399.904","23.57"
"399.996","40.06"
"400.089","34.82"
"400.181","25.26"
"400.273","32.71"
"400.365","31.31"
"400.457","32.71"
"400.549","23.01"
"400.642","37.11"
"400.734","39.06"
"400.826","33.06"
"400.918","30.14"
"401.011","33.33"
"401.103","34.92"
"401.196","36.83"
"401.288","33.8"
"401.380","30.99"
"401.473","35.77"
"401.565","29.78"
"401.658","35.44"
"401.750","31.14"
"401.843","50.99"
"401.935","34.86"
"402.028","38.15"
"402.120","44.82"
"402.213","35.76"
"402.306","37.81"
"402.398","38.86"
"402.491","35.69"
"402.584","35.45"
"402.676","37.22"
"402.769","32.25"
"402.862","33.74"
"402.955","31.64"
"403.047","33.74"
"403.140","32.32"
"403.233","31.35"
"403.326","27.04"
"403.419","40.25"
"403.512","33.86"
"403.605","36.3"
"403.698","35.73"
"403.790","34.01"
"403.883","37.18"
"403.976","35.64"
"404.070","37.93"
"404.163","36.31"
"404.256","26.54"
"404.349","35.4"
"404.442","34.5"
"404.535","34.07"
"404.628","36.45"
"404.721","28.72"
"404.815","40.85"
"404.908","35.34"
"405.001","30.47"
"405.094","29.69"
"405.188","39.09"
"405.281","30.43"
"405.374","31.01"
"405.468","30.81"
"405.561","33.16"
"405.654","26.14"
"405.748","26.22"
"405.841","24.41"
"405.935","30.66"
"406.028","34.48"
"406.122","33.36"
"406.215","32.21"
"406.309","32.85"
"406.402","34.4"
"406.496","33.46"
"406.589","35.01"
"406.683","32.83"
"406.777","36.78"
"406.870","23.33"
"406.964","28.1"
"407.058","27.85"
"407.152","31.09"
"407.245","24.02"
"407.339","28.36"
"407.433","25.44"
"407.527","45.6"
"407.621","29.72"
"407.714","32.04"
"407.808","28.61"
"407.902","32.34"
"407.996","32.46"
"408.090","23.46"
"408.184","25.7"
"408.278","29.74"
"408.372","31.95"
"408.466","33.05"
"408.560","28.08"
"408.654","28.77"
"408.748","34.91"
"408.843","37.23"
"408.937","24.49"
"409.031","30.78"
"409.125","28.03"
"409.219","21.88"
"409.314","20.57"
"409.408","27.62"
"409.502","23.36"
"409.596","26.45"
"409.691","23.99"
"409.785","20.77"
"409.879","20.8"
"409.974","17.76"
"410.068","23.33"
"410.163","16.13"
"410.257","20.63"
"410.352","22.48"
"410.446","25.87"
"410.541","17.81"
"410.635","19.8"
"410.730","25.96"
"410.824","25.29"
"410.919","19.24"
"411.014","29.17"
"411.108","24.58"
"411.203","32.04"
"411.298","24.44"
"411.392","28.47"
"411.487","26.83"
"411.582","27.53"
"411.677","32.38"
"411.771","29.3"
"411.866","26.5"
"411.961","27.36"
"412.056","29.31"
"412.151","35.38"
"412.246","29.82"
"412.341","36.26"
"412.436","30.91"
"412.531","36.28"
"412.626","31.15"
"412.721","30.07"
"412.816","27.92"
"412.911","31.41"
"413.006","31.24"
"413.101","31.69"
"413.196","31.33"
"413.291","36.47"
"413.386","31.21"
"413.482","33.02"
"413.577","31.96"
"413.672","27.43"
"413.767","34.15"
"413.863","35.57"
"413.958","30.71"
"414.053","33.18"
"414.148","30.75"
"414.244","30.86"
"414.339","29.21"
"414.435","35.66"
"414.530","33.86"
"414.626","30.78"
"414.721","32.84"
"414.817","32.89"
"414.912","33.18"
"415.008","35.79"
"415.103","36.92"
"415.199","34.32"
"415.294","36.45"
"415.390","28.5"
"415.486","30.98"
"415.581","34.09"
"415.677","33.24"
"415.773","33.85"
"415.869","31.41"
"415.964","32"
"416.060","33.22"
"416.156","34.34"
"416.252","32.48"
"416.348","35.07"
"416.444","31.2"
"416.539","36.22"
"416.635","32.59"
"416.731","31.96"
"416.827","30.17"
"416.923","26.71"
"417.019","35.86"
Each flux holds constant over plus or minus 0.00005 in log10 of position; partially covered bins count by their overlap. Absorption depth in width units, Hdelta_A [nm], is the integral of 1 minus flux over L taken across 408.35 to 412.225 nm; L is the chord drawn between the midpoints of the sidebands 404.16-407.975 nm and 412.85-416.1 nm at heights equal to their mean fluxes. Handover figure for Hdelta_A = 0.733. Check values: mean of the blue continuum 31.7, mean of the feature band 26.1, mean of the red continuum 32.6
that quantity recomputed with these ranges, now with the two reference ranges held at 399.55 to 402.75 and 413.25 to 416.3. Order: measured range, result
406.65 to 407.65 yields 0.10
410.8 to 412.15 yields 0.23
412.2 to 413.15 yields 0.04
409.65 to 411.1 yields 0.49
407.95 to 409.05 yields 0.11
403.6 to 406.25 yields 0.07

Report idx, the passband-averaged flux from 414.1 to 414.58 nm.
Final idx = 32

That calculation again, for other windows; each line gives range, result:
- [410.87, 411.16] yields 24.4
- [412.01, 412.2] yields 32.3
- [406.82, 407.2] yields 27.7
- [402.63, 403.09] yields 33.7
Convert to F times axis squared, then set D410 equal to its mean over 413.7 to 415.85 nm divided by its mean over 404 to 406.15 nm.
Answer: 1.07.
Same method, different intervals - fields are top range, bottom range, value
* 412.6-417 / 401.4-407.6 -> 1.02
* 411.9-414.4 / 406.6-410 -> 1.14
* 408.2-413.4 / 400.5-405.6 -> 0.83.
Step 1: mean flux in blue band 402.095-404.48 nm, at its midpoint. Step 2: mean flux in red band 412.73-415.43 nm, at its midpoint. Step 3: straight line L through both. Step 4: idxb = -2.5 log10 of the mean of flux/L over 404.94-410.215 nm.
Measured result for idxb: 0.17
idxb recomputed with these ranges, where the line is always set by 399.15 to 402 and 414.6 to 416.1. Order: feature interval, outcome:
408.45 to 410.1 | 0.252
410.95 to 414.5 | 0.077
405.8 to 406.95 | 0.031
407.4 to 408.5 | 0.068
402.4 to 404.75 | -0.051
